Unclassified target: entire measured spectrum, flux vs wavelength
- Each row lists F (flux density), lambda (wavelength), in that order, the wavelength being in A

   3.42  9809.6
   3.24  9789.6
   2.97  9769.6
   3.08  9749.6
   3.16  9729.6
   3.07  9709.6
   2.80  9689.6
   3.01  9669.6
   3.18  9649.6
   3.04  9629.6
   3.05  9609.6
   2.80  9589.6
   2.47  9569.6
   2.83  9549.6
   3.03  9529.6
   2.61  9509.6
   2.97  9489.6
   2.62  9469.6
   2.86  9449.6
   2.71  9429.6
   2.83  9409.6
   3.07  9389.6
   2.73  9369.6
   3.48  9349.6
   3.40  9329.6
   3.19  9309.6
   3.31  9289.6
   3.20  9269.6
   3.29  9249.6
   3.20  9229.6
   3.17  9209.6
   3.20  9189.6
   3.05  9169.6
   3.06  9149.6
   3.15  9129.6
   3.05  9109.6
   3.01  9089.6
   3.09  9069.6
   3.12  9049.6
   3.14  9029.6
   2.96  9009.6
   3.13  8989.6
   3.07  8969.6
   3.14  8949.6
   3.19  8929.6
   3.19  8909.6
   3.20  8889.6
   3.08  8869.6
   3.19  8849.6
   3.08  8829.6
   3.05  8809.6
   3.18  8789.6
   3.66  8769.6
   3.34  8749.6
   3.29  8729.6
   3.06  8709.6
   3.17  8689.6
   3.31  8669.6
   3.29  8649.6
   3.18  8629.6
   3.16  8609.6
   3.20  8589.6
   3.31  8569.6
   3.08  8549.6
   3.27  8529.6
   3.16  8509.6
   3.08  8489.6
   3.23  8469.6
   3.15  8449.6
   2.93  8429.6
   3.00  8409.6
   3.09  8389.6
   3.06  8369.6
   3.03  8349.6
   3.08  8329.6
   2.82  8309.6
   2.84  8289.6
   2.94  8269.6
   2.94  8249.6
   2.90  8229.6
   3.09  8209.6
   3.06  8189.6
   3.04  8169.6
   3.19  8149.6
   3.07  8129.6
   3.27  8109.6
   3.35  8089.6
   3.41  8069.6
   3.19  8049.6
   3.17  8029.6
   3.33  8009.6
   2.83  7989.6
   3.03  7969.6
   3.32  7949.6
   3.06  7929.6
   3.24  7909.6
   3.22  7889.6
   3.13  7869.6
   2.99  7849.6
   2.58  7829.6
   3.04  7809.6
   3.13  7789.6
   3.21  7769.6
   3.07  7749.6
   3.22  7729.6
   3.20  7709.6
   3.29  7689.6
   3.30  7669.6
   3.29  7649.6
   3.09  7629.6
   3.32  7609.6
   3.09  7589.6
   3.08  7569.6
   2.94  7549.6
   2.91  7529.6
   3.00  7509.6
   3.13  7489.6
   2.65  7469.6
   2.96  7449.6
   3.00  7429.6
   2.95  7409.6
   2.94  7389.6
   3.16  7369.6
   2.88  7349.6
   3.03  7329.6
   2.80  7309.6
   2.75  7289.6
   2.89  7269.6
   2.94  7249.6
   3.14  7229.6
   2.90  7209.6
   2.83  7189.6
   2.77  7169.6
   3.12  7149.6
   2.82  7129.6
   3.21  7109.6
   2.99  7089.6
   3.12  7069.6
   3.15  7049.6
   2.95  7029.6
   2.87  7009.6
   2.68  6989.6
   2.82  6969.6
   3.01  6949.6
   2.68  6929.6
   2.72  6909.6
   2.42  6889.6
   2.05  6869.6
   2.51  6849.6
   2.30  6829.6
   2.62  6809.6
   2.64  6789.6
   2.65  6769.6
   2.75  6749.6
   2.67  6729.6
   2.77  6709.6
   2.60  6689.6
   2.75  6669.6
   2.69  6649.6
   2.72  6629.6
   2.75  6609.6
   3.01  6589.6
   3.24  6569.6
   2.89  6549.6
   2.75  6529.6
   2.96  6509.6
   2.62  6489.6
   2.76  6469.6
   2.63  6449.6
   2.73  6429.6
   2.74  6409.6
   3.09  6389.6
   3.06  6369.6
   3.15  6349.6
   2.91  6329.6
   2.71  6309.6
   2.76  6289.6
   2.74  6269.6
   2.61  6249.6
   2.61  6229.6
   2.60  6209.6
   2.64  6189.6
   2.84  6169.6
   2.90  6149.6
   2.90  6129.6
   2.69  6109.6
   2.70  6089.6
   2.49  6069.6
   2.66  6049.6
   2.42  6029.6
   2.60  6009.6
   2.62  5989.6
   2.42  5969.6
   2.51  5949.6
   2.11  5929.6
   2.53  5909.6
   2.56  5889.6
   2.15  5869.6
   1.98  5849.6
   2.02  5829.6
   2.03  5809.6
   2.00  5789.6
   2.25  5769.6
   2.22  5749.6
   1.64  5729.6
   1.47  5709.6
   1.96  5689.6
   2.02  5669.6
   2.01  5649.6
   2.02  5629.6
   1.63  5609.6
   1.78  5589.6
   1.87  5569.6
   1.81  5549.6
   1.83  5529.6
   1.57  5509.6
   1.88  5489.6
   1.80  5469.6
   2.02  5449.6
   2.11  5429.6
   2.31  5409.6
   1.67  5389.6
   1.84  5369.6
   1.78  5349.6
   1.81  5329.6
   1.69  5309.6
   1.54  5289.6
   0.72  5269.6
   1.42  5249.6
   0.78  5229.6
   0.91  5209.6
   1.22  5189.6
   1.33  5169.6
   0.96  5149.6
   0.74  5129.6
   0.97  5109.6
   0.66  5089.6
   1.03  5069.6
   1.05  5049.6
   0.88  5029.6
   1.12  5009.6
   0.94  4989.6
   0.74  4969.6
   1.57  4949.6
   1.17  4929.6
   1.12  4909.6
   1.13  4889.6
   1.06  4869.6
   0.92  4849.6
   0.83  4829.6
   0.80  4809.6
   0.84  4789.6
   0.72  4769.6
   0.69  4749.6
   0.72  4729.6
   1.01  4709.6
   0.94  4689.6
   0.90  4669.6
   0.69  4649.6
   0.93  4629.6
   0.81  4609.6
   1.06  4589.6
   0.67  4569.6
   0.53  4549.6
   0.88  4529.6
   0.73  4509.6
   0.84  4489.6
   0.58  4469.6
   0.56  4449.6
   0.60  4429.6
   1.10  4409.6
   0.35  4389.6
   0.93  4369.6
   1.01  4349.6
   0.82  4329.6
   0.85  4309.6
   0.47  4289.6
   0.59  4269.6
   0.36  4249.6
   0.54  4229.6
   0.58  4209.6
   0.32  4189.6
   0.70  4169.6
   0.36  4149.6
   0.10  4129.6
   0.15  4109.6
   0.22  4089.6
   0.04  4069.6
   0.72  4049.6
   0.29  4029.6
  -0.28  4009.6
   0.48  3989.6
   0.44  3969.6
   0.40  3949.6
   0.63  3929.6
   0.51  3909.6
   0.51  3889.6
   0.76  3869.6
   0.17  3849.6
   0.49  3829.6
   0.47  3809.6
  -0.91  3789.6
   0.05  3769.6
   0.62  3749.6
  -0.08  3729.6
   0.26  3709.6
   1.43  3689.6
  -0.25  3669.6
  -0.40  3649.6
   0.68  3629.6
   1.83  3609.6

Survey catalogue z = 0.33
